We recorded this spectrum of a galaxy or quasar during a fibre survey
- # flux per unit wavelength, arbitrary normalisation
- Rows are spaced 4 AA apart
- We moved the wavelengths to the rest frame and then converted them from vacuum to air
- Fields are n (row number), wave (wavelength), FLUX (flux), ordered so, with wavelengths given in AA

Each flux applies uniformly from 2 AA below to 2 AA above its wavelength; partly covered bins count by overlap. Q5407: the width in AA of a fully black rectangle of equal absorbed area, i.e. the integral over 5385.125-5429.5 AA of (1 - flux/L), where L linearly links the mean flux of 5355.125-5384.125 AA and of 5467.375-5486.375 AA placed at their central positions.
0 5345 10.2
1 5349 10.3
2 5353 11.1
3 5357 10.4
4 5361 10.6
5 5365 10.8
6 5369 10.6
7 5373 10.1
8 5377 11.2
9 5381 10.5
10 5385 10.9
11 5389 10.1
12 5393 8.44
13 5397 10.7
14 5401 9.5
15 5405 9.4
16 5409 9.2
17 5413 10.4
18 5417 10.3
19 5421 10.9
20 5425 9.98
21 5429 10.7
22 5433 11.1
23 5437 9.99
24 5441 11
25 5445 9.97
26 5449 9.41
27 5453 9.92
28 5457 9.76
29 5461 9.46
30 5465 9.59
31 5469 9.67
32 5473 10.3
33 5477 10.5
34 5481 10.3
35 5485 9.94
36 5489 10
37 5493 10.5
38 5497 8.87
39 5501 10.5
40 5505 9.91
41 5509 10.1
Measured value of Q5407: 2.0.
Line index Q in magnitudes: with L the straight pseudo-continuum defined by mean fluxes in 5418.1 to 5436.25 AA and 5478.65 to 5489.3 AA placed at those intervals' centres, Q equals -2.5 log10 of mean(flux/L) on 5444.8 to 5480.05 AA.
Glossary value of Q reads 0.05 mag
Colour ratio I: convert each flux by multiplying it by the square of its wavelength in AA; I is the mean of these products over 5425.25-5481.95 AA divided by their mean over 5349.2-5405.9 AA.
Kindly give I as 1.01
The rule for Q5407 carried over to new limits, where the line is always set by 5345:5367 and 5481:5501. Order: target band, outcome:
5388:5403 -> 1.1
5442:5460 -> 0.6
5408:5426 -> 0.1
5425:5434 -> -0.4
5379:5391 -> 0.0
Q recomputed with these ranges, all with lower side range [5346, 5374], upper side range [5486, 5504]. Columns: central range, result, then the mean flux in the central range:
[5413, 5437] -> -0.03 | 10.5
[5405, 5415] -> 0.07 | 9.72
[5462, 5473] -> 0.04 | 9.74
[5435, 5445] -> -0.02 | 10.4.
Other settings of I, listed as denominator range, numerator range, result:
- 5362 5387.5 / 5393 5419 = 0.93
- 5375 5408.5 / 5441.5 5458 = 1.00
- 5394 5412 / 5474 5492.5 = 1.09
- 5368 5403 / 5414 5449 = 1.04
